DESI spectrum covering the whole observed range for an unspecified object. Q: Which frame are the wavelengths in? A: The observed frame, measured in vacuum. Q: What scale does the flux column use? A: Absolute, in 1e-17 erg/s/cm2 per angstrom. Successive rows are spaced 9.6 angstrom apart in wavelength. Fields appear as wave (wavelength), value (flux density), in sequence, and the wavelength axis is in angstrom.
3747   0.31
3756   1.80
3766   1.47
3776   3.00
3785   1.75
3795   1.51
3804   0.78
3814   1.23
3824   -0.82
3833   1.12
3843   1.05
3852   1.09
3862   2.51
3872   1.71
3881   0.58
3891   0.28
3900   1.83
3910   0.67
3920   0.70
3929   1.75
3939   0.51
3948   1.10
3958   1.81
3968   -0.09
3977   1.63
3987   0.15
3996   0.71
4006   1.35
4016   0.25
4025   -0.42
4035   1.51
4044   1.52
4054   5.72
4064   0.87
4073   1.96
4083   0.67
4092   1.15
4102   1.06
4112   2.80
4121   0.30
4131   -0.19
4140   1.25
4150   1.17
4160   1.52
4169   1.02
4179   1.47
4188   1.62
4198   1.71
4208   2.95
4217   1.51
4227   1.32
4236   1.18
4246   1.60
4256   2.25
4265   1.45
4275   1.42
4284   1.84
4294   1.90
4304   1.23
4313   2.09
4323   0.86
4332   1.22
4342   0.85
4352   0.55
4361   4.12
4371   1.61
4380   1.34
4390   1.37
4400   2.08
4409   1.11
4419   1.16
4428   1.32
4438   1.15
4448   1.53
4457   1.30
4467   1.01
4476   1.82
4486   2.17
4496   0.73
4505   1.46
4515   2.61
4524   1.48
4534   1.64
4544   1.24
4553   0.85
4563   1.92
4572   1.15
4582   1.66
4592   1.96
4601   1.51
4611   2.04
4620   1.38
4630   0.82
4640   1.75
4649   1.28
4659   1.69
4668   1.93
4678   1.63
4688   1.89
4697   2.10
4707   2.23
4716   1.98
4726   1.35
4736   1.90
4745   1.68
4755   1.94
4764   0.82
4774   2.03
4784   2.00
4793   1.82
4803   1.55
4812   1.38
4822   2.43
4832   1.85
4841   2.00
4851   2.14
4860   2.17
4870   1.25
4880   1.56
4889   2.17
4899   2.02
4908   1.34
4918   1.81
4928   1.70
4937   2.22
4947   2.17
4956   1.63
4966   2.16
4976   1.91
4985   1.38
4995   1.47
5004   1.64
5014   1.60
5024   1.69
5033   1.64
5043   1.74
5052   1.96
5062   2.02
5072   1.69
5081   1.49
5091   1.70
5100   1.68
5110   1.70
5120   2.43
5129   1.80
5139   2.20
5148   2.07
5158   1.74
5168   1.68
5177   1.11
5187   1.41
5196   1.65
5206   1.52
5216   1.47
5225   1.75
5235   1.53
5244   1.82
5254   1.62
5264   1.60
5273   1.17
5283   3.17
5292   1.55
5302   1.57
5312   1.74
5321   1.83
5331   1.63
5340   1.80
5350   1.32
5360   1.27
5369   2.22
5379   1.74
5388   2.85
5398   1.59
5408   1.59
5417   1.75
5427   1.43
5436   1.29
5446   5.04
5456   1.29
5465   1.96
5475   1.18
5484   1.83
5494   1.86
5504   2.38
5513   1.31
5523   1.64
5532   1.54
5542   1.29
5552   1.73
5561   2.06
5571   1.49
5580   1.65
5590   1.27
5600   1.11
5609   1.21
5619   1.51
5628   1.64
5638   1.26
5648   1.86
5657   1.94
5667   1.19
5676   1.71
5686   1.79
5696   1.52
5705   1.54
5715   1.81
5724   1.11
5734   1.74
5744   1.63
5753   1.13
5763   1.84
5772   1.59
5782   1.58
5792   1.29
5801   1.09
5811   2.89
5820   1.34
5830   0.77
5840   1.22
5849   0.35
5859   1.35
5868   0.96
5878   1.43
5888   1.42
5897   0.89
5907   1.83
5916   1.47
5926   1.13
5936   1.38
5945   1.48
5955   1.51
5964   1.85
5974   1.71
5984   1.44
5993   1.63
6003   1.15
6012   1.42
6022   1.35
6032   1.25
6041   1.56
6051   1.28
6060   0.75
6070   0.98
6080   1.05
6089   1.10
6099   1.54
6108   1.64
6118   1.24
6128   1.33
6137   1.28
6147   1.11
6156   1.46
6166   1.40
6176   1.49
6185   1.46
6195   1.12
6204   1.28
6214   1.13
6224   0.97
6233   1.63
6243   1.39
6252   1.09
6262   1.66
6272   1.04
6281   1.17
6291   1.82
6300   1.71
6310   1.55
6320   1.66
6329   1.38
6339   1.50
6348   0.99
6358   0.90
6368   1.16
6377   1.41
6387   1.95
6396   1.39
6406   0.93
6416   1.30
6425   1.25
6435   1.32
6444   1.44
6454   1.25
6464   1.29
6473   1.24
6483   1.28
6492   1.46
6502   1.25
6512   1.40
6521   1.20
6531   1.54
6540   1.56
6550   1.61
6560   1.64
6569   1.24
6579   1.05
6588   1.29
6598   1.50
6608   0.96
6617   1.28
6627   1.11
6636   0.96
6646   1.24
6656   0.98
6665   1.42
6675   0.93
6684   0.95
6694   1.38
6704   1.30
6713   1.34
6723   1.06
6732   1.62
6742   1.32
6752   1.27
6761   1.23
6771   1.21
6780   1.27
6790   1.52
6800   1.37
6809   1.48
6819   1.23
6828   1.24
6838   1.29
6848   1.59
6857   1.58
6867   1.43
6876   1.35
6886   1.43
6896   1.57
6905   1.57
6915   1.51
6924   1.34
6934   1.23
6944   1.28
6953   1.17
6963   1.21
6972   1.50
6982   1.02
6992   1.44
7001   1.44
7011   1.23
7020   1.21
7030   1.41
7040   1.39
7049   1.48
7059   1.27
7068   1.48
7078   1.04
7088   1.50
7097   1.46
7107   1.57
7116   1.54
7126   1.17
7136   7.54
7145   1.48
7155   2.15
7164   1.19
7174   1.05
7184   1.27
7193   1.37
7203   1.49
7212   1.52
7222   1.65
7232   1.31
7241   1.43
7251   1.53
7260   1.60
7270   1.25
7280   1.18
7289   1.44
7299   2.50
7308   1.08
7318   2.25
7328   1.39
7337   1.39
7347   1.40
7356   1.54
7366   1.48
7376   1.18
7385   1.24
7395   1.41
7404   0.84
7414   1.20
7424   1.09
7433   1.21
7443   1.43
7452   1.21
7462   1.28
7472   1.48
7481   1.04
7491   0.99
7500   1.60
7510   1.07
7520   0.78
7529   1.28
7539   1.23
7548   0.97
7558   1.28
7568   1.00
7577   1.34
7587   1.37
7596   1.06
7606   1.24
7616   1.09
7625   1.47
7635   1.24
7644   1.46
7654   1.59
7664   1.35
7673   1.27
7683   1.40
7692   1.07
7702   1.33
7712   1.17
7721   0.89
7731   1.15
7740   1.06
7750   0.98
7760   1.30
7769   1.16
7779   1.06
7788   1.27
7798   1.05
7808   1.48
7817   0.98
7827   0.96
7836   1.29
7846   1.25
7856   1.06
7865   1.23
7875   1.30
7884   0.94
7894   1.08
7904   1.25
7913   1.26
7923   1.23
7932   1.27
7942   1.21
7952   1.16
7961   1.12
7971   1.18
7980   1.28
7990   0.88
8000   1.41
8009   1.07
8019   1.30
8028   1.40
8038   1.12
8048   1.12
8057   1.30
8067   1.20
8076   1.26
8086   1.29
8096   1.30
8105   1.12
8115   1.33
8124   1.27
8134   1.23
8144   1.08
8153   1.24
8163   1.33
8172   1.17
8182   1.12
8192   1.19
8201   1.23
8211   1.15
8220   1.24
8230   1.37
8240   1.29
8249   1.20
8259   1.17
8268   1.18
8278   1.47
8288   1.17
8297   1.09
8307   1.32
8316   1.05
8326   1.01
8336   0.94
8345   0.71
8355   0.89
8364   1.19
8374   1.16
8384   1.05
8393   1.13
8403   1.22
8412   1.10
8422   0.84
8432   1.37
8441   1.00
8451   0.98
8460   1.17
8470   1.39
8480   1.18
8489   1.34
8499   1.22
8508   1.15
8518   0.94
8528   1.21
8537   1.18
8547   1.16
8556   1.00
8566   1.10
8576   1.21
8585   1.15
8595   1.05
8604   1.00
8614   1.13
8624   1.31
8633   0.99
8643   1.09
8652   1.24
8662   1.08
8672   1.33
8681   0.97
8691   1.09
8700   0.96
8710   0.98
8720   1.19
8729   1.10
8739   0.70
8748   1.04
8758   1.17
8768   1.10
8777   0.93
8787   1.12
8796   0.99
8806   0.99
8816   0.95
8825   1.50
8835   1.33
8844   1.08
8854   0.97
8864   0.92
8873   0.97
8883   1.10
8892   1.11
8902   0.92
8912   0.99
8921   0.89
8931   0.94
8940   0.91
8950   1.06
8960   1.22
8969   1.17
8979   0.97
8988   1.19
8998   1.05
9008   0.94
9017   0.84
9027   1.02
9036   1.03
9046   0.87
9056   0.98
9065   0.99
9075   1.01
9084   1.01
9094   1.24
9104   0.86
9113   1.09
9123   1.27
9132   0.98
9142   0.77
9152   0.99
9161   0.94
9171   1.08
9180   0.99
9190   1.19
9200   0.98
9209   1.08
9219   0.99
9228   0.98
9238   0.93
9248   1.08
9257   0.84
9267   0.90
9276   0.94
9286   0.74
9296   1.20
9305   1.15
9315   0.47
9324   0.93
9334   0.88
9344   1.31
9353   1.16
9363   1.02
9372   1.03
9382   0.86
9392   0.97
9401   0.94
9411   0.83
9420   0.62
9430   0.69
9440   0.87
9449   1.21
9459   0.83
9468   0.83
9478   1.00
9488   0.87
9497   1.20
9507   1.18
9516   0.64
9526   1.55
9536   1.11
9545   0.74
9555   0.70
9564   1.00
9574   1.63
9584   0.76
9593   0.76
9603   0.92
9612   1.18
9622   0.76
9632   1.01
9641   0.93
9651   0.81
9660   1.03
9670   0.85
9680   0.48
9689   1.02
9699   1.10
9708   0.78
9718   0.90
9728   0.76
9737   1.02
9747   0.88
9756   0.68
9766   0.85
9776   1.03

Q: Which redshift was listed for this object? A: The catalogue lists 0.09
